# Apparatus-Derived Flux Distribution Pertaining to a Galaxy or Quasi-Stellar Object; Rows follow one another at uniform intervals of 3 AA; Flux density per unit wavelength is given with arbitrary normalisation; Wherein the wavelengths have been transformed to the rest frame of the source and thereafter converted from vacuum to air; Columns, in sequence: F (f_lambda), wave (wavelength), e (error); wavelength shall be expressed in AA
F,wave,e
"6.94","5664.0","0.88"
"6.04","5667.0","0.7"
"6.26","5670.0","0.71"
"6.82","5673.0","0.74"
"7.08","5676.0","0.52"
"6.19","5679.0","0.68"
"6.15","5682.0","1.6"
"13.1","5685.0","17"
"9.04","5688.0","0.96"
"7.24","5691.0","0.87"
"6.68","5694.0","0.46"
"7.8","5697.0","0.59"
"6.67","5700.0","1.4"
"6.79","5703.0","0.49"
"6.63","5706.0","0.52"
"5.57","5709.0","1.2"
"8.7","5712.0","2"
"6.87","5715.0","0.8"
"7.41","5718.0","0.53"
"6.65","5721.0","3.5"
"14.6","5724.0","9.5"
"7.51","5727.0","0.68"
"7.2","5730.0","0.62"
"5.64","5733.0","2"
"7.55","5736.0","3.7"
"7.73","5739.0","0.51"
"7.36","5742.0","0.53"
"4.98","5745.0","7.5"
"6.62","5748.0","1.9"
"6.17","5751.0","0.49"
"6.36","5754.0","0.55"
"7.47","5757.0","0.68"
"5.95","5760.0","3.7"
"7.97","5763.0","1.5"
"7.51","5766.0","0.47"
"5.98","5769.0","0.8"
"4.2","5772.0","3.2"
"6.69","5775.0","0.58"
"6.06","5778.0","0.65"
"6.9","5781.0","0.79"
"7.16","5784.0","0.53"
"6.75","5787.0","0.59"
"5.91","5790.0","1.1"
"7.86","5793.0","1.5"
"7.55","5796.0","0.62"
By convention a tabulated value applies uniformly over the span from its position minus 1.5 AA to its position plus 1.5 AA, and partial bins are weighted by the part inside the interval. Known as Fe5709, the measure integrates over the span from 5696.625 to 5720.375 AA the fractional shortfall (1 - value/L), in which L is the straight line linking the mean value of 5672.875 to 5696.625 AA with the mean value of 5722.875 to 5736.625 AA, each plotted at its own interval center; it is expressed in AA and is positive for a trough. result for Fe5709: 3.3 AA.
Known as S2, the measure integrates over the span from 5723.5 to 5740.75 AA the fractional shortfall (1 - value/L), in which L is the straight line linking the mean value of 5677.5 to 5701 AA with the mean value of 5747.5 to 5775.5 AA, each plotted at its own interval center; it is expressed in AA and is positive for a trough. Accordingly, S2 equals -2.3 AA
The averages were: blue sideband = 7.88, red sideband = 6.48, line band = 8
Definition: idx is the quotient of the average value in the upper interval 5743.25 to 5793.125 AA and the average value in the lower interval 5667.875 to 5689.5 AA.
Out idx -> 0.8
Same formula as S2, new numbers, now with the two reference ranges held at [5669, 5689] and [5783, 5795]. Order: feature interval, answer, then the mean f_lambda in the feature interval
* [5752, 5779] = 2.5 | 6.47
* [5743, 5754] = 1.8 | 6.05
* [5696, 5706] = 0.9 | 6.98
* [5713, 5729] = -2.3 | 8.57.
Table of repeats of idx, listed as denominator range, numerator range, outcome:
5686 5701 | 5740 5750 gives 0.83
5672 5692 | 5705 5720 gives 0.88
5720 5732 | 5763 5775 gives 0.70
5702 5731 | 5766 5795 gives 0.83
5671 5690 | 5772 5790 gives 0.81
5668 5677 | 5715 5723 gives 1.12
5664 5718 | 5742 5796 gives 0.90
